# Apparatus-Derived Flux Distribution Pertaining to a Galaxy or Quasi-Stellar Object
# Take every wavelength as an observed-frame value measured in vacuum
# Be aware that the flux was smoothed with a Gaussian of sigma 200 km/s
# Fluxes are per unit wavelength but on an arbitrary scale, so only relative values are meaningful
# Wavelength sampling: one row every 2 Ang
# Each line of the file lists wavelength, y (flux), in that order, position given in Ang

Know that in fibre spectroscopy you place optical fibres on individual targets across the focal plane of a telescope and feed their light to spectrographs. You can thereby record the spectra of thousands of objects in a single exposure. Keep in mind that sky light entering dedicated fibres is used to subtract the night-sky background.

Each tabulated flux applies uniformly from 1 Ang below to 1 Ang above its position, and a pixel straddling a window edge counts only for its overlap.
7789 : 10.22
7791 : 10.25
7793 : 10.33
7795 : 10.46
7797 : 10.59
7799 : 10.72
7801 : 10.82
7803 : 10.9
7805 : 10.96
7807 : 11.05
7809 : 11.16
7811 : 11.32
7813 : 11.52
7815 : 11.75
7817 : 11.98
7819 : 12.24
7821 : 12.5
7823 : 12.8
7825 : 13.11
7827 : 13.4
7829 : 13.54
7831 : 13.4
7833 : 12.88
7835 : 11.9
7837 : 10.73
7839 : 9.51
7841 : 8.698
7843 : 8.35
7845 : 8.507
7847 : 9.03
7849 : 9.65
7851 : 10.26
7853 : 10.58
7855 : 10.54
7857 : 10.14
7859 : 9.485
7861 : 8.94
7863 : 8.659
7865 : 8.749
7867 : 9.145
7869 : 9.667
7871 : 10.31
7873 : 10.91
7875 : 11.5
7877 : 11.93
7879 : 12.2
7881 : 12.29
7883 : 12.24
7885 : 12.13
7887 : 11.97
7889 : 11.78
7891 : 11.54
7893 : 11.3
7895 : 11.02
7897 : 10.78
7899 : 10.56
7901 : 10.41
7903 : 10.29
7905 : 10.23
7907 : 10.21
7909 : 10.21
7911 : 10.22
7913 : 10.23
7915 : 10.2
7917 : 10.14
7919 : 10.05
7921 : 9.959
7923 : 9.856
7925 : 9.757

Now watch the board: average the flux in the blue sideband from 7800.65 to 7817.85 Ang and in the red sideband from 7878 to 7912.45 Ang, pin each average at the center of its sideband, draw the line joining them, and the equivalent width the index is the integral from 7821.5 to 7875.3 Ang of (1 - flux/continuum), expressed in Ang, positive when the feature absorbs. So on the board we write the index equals 3.25 Ang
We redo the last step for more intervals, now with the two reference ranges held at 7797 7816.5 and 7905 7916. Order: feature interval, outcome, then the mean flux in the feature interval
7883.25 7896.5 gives -1.6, 11.6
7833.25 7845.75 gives 1.2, 9.83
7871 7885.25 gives -1.7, 11.8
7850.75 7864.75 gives 1.3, 9.72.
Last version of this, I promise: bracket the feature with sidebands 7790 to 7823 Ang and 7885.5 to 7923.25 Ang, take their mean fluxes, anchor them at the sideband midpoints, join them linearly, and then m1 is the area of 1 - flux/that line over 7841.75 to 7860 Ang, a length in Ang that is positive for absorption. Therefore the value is 2.2 Ang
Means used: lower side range 11.2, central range 9.6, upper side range 10.6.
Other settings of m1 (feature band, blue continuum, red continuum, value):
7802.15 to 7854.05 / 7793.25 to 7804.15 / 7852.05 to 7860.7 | -4.19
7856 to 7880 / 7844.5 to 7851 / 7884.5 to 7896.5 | 0.58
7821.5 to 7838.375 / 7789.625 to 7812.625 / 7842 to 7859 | -4.22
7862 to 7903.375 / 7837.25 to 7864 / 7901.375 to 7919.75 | -4.51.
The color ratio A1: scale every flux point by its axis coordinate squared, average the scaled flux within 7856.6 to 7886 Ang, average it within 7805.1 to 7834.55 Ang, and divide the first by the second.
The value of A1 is 0.87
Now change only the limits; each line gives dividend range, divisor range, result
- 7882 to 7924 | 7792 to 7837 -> 0.93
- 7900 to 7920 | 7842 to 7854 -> 1.10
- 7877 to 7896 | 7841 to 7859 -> 1.25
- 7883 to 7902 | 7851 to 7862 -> 1.15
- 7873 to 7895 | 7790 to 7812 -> 1.12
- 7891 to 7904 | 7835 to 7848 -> 1.17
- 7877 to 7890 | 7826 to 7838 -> 0.97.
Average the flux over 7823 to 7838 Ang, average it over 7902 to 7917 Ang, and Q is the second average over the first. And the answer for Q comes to 0.80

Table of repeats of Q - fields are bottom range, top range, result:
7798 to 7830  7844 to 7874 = 0.81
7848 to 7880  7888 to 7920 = 1.04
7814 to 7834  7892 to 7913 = 0.82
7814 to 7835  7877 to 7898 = 0.92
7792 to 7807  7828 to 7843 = 1.06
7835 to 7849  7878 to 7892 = 1.28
